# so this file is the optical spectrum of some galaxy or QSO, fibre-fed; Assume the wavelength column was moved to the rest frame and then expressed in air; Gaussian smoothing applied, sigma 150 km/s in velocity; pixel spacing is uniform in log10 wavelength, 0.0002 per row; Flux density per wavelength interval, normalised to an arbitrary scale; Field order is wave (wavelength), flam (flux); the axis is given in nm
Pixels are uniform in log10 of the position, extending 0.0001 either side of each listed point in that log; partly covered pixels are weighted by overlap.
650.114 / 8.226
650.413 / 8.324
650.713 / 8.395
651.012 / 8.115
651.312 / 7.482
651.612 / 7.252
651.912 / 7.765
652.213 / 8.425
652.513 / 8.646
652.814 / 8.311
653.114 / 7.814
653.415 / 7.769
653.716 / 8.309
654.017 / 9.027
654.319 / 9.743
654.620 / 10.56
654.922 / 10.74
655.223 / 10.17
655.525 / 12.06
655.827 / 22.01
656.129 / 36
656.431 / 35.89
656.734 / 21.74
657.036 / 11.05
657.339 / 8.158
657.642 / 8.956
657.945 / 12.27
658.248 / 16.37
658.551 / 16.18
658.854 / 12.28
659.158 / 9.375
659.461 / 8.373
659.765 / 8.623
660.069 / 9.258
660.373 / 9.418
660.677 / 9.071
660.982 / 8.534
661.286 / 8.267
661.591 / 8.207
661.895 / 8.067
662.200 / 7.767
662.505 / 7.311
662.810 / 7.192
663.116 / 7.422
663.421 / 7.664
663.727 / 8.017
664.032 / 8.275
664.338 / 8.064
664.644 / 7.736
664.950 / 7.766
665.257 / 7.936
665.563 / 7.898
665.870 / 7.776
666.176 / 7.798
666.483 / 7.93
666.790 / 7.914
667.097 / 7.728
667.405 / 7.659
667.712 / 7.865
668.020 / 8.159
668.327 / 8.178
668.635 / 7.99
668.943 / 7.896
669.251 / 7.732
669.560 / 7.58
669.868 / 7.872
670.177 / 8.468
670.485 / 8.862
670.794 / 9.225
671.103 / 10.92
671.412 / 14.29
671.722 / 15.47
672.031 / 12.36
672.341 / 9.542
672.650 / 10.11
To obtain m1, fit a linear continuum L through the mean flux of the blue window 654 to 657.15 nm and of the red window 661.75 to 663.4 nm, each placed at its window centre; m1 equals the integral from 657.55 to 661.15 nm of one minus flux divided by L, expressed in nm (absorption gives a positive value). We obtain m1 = 0.44 nm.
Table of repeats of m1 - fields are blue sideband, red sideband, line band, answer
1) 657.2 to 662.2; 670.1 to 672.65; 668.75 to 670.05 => 0.38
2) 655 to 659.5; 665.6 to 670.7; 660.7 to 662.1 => 0.51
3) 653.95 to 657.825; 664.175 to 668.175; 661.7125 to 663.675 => 0.55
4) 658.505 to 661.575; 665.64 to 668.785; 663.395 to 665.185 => 0.14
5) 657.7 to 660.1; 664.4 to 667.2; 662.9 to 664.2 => 0.18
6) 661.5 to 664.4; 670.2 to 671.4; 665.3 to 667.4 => 0.23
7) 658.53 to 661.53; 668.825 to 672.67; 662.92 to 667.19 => 0.86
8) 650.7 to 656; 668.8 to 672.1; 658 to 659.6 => -0.44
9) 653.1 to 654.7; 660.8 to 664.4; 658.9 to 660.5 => -0.19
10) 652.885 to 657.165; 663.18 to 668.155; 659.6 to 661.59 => 0.44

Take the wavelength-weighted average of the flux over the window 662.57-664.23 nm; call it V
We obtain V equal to 7.7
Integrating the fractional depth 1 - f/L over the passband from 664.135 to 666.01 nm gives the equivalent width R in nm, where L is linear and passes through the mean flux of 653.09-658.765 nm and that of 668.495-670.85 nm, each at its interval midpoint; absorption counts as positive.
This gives 0.44 nm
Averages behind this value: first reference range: 14.6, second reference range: 8.16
